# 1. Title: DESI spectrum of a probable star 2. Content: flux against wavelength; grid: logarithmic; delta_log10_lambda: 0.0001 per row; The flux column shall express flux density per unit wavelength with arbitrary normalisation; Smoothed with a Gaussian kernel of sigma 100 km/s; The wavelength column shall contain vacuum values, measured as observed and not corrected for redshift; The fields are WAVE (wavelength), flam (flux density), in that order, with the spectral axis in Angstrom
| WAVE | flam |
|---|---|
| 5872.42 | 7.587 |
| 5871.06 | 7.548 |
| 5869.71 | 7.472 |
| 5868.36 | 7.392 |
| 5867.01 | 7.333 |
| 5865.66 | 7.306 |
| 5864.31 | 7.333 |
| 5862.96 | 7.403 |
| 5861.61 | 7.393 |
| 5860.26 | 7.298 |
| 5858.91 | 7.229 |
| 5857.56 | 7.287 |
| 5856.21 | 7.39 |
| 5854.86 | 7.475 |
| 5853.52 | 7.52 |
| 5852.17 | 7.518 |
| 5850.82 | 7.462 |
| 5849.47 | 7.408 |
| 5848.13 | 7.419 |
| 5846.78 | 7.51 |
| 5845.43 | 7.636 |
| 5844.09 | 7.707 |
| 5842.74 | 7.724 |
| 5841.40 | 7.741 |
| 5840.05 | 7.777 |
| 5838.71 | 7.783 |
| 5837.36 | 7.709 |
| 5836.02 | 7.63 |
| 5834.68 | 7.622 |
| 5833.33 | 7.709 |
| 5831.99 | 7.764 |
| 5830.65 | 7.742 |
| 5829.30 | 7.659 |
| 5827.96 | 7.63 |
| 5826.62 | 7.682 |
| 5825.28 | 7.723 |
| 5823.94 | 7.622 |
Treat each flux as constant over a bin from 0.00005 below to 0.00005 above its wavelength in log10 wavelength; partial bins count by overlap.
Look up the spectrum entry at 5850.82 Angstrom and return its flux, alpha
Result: 7.462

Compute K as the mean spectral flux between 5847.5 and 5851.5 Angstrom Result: 7.43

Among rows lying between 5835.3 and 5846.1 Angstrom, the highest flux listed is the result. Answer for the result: 7.783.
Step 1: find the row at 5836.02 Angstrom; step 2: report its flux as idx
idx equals 7.63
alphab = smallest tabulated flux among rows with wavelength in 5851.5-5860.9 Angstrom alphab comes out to 7.229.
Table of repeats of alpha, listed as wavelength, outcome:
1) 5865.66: 7.306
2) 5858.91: 7.229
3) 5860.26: 7.298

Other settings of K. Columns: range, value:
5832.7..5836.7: 7.66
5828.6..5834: 7.72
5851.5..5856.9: 7.48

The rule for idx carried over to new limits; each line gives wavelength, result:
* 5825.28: 7.723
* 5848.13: 7.419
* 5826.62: 7.682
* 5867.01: 7.333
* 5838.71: 7.783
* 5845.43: 7.636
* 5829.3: 7.659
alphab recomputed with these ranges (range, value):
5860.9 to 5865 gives 7.333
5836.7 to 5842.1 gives 7.709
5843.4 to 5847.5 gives 7.51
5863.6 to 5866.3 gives 7.306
